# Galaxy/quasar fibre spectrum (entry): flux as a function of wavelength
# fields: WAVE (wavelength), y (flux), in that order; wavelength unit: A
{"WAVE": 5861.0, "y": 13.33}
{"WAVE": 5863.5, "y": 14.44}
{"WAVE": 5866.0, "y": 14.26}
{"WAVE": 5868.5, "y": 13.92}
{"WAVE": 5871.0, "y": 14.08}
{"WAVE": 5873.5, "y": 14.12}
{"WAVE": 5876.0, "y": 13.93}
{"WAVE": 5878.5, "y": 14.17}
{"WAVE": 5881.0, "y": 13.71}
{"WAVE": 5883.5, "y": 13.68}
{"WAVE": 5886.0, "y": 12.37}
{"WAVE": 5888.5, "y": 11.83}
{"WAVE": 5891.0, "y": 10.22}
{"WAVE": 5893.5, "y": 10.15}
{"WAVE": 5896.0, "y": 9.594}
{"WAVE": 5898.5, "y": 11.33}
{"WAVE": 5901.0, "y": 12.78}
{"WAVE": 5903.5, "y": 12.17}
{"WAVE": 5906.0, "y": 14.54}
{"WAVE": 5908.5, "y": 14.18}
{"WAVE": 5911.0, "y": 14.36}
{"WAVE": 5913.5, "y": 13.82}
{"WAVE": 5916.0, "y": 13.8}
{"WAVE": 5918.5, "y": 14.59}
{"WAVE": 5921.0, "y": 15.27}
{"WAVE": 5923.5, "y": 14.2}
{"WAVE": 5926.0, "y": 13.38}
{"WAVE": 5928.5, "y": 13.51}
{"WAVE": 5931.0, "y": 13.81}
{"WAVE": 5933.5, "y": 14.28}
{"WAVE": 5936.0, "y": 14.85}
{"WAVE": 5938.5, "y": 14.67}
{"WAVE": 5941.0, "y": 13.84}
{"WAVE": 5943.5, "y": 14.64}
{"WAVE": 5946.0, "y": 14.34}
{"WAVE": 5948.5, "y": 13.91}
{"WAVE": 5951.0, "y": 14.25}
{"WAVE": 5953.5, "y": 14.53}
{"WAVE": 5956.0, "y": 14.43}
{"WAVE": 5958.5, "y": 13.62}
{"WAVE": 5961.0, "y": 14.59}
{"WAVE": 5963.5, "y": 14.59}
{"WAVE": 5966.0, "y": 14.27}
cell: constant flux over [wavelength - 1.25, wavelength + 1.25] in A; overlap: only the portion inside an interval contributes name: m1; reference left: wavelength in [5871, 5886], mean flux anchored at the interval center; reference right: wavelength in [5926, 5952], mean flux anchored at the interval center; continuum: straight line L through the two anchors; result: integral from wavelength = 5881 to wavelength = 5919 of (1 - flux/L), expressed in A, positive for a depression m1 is 3.6 A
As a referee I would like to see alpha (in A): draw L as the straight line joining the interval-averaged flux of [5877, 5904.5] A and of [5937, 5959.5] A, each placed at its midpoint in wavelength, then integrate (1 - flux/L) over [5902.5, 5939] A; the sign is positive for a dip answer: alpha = -2.53 A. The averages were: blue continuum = 12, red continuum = 14.3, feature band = 14.1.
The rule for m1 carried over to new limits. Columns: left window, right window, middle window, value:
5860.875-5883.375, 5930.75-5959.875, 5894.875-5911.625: 1.7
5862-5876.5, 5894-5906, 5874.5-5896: 0.9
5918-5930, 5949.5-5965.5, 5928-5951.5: 0.0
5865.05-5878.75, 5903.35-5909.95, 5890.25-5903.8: 2.9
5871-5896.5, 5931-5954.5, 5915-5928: -0.5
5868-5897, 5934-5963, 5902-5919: -0.7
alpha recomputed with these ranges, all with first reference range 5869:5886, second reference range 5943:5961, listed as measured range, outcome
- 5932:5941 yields -0.2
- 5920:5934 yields 0.1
